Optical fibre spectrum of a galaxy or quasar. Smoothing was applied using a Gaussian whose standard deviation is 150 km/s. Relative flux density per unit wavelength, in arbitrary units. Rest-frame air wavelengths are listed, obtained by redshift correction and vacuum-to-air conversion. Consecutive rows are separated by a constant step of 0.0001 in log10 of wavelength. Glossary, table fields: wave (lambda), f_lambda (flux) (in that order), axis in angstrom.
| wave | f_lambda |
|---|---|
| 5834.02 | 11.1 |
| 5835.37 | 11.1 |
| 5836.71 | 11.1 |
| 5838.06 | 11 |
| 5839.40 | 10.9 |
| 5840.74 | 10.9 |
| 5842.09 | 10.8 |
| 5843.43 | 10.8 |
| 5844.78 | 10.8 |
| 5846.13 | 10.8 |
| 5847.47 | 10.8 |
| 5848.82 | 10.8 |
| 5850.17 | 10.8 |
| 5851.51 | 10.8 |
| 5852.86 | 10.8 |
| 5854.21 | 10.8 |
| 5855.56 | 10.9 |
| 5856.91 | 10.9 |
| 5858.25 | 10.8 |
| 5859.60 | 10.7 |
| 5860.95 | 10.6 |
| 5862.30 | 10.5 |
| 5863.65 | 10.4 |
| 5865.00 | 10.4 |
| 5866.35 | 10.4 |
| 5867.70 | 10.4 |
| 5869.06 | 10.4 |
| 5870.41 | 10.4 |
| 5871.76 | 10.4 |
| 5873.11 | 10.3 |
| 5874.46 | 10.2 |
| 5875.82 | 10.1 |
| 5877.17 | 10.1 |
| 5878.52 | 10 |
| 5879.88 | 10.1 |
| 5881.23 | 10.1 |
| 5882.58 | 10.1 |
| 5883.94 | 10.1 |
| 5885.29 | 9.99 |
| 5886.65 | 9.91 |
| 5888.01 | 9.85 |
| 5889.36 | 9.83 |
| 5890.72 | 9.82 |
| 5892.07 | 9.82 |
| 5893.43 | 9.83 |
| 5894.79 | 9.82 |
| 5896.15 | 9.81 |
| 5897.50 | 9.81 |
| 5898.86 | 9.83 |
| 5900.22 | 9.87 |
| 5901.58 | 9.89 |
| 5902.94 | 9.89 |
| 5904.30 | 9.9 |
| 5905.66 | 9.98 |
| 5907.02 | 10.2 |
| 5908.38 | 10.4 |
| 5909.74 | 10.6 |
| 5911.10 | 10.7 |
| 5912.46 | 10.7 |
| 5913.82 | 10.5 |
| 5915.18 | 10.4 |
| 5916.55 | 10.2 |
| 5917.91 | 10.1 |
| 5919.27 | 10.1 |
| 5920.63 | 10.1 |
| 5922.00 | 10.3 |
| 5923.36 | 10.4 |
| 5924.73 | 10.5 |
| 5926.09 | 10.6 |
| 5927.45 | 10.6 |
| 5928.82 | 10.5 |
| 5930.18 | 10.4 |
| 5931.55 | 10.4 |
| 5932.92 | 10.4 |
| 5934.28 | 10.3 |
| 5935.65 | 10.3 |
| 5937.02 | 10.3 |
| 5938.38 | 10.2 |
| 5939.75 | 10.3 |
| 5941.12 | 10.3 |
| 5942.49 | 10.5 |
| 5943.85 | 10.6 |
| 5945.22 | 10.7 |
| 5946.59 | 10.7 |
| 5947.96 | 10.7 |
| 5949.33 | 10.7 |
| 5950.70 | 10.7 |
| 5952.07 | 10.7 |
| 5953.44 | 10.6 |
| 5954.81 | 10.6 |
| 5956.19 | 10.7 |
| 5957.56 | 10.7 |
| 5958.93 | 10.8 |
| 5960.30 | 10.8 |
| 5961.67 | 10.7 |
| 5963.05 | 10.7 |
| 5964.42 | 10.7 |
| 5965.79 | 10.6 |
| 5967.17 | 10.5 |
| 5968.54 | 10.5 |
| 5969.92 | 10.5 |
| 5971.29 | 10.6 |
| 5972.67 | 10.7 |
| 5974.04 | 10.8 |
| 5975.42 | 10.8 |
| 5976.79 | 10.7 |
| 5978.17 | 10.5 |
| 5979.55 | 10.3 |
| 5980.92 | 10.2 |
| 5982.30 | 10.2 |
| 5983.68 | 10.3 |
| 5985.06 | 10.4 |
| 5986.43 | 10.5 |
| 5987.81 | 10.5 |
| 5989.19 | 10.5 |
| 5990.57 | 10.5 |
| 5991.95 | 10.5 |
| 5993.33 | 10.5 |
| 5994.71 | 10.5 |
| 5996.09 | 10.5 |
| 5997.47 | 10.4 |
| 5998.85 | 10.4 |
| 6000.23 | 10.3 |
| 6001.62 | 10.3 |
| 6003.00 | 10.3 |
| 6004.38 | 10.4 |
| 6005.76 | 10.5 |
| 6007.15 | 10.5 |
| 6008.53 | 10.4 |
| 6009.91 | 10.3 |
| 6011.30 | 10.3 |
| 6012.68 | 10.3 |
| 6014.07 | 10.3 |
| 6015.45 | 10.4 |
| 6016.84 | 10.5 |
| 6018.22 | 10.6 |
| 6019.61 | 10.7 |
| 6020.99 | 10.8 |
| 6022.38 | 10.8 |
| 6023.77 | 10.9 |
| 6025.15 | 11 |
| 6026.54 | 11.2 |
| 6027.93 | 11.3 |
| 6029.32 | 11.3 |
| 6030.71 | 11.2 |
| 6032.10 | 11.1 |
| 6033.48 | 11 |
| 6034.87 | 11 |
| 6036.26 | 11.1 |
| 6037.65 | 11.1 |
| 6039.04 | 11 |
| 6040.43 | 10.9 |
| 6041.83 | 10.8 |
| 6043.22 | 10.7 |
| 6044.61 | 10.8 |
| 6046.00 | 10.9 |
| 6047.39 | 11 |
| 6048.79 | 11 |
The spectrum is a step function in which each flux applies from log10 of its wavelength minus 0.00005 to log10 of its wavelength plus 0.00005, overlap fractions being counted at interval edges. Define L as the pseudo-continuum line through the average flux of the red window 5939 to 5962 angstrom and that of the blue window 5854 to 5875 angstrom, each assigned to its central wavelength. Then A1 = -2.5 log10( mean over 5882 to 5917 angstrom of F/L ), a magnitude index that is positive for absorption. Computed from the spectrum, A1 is 0.05 mag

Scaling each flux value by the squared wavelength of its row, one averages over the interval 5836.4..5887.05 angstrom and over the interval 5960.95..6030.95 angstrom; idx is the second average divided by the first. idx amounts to 1.1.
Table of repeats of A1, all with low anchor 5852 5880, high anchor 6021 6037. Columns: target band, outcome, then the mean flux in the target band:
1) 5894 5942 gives 0.04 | 10.2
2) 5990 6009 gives 0.05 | 10.4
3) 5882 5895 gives 0.07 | 9.9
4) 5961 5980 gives 0.02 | 10.6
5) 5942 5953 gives 0.01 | 10.7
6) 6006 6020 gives 0.06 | 10.4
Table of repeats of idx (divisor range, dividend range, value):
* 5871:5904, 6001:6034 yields 1.12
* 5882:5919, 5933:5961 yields 1.07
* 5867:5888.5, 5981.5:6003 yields 1.07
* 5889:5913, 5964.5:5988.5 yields 1.07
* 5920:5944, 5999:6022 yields 1.03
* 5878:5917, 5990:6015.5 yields 1.07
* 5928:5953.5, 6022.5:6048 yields 1.08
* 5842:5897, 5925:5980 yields 1.05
